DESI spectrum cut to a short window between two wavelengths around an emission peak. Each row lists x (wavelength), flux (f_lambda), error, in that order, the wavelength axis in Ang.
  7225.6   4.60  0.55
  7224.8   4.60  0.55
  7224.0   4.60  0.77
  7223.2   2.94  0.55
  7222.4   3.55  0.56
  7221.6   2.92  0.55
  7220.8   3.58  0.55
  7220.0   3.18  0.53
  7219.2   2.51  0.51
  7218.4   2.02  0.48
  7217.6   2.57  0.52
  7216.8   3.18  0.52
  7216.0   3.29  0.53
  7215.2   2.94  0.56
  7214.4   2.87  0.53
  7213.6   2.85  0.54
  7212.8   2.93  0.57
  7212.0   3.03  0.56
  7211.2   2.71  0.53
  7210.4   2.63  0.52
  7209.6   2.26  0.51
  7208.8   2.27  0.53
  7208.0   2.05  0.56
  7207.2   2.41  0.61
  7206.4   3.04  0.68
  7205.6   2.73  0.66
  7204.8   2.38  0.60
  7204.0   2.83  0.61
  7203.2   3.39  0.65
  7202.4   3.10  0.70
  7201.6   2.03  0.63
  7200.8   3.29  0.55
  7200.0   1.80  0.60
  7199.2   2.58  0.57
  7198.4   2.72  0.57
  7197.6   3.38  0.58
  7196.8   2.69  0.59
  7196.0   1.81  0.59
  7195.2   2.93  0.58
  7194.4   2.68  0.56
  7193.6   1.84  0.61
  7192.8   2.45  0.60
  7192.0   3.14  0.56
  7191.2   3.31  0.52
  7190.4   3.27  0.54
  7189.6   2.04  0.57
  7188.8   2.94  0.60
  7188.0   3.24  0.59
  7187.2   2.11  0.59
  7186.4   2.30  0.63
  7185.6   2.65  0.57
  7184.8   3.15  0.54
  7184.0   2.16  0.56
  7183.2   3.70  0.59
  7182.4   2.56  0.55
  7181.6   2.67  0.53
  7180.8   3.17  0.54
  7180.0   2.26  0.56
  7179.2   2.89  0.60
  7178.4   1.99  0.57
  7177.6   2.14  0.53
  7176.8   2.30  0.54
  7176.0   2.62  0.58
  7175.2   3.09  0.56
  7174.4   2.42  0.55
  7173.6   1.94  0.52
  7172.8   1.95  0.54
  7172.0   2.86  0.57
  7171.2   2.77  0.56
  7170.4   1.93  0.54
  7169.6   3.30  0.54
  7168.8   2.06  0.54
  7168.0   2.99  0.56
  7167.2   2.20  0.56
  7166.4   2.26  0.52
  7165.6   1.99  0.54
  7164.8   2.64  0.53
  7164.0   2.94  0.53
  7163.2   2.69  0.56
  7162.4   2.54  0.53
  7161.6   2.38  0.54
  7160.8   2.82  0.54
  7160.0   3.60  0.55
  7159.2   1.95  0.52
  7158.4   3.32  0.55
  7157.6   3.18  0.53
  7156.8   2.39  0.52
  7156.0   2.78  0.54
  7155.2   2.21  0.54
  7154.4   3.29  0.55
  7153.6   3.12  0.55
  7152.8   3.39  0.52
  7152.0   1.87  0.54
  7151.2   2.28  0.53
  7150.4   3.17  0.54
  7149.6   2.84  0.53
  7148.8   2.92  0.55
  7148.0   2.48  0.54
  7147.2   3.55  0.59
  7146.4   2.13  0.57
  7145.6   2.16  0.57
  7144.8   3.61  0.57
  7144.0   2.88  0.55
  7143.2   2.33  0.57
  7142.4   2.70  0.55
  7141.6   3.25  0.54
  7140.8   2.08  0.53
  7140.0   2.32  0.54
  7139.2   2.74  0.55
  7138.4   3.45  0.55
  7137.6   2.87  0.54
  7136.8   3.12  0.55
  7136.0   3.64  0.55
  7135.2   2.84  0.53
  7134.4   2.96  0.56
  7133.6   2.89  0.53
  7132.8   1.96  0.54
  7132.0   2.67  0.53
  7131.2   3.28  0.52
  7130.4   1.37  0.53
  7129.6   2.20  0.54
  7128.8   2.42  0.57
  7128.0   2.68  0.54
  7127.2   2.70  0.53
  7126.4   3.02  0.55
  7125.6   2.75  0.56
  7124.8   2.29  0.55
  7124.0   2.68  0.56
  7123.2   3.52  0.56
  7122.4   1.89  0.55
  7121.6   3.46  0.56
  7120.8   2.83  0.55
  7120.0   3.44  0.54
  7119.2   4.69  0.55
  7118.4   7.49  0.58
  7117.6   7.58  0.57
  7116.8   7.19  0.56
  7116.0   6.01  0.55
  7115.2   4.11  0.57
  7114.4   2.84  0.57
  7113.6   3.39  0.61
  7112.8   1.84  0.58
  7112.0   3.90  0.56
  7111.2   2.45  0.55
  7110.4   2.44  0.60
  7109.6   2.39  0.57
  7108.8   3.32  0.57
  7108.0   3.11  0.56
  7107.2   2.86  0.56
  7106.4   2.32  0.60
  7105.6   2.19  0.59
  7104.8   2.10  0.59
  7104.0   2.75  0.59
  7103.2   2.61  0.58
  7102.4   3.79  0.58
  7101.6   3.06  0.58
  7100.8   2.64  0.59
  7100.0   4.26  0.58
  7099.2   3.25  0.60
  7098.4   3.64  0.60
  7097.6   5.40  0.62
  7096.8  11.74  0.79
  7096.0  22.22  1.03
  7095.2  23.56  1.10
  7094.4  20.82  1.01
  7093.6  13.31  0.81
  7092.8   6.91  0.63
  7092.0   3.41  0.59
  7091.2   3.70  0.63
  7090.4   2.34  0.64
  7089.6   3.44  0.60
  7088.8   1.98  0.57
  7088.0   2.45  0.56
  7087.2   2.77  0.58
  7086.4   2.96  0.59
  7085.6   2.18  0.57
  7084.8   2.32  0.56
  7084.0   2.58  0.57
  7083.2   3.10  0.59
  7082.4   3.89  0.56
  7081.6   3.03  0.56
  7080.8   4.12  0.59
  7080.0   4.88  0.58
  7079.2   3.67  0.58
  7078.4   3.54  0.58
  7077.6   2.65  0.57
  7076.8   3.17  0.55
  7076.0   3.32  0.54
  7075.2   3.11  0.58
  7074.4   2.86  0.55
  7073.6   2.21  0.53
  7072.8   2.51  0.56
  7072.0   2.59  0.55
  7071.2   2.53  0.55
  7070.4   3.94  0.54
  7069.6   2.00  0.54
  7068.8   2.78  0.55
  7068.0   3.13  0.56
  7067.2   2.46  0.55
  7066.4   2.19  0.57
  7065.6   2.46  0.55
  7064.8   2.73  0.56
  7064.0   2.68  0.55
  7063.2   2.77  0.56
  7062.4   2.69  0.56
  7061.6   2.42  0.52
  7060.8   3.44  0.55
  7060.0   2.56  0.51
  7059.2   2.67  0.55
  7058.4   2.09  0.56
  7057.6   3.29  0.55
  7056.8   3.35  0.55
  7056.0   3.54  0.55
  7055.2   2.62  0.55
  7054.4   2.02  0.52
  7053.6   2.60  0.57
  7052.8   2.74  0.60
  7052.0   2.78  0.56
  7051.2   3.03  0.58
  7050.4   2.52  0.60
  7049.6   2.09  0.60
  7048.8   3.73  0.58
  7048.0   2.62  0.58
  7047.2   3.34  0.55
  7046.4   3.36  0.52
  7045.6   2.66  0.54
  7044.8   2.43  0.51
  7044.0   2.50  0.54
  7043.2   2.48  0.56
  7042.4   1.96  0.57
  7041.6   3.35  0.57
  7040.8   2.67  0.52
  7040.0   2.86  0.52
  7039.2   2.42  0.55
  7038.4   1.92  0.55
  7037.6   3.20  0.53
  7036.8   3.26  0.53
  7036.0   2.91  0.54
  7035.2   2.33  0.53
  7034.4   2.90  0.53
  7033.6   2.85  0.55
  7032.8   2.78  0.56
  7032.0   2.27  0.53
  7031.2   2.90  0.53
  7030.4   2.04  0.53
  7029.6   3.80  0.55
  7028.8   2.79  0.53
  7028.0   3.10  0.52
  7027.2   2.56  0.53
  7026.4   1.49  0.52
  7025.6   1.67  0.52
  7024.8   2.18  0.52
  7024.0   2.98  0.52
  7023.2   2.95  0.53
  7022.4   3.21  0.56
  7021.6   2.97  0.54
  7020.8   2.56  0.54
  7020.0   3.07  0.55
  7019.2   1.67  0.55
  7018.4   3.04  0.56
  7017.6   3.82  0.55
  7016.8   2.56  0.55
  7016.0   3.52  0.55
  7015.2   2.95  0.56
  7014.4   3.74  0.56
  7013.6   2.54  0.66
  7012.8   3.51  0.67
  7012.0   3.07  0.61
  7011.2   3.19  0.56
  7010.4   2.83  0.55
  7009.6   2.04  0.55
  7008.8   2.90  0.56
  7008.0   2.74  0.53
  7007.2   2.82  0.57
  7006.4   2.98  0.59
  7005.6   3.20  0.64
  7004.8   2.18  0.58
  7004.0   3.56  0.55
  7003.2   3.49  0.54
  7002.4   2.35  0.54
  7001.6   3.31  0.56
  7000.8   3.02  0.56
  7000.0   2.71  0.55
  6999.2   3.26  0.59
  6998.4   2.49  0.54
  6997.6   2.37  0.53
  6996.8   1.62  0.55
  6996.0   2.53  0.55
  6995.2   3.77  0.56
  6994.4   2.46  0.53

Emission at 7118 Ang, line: [N II] 6583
